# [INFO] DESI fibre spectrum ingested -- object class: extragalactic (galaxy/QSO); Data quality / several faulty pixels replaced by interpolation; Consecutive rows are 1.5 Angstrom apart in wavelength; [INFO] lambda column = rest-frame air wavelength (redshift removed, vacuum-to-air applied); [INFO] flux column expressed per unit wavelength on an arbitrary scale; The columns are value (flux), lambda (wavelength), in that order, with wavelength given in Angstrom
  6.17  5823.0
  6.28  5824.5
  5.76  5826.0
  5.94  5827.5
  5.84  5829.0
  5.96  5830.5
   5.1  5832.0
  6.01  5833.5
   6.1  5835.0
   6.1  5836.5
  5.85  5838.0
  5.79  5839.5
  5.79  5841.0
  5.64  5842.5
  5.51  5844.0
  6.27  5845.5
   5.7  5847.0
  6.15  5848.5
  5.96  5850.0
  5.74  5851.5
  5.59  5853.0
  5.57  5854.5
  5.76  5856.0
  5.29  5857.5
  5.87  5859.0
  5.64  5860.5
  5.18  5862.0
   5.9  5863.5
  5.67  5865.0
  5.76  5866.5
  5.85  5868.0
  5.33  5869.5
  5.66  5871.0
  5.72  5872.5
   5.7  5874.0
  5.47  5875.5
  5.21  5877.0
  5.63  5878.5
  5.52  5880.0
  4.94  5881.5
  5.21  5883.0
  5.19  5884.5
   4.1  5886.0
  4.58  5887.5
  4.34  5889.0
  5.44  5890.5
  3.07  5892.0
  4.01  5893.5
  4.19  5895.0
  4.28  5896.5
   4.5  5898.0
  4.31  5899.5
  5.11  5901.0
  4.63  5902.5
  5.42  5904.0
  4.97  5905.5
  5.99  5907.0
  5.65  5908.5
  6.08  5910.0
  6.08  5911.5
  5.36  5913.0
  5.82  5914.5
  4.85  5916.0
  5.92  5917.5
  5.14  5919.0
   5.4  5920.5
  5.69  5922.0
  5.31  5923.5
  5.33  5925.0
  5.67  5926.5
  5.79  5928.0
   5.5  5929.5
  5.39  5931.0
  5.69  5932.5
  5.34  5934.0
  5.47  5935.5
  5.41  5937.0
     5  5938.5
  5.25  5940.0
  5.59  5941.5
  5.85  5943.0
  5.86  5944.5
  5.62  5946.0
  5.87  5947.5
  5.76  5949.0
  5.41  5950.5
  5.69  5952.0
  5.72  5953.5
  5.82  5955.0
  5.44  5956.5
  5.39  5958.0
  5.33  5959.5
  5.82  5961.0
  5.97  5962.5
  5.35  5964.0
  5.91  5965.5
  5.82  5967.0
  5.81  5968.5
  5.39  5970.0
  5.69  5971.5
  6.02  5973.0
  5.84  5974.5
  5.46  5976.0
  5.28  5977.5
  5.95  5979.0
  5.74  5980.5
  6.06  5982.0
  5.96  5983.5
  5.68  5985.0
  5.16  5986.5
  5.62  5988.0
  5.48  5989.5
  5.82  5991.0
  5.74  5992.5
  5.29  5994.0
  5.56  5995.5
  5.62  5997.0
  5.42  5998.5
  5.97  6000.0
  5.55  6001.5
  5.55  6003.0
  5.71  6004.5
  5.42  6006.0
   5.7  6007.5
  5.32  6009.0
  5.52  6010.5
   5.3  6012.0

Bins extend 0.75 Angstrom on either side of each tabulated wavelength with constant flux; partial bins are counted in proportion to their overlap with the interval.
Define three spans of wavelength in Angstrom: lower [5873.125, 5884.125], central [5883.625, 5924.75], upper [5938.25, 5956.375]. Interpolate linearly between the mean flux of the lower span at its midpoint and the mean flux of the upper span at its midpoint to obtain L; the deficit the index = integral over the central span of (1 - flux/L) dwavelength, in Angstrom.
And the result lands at 3.4 Angstrom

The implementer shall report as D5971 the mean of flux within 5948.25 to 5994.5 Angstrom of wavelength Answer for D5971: 5.66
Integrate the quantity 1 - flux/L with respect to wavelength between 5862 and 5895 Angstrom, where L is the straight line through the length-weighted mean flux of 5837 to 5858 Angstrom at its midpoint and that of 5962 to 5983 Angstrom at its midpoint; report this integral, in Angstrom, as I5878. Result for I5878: 3.6 Angstrom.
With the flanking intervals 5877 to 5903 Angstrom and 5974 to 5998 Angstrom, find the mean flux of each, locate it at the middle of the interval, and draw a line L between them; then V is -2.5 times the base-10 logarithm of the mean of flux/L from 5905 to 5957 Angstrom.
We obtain -0.10 mag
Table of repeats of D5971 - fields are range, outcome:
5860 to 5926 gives 5.21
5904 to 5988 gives 5.6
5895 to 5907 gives 4.79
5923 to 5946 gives 5.5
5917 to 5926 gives 5.46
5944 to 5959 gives 5.65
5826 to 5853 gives 5.84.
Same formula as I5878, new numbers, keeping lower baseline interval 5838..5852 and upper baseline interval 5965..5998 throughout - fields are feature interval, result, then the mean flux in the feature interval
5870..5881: 0.50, 5.54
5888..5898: 2.65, 4.25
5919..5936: 0.74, 5.49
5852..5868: 0.51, 5.64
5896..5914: 1.71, 5.22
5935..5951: 0.46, 5.56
